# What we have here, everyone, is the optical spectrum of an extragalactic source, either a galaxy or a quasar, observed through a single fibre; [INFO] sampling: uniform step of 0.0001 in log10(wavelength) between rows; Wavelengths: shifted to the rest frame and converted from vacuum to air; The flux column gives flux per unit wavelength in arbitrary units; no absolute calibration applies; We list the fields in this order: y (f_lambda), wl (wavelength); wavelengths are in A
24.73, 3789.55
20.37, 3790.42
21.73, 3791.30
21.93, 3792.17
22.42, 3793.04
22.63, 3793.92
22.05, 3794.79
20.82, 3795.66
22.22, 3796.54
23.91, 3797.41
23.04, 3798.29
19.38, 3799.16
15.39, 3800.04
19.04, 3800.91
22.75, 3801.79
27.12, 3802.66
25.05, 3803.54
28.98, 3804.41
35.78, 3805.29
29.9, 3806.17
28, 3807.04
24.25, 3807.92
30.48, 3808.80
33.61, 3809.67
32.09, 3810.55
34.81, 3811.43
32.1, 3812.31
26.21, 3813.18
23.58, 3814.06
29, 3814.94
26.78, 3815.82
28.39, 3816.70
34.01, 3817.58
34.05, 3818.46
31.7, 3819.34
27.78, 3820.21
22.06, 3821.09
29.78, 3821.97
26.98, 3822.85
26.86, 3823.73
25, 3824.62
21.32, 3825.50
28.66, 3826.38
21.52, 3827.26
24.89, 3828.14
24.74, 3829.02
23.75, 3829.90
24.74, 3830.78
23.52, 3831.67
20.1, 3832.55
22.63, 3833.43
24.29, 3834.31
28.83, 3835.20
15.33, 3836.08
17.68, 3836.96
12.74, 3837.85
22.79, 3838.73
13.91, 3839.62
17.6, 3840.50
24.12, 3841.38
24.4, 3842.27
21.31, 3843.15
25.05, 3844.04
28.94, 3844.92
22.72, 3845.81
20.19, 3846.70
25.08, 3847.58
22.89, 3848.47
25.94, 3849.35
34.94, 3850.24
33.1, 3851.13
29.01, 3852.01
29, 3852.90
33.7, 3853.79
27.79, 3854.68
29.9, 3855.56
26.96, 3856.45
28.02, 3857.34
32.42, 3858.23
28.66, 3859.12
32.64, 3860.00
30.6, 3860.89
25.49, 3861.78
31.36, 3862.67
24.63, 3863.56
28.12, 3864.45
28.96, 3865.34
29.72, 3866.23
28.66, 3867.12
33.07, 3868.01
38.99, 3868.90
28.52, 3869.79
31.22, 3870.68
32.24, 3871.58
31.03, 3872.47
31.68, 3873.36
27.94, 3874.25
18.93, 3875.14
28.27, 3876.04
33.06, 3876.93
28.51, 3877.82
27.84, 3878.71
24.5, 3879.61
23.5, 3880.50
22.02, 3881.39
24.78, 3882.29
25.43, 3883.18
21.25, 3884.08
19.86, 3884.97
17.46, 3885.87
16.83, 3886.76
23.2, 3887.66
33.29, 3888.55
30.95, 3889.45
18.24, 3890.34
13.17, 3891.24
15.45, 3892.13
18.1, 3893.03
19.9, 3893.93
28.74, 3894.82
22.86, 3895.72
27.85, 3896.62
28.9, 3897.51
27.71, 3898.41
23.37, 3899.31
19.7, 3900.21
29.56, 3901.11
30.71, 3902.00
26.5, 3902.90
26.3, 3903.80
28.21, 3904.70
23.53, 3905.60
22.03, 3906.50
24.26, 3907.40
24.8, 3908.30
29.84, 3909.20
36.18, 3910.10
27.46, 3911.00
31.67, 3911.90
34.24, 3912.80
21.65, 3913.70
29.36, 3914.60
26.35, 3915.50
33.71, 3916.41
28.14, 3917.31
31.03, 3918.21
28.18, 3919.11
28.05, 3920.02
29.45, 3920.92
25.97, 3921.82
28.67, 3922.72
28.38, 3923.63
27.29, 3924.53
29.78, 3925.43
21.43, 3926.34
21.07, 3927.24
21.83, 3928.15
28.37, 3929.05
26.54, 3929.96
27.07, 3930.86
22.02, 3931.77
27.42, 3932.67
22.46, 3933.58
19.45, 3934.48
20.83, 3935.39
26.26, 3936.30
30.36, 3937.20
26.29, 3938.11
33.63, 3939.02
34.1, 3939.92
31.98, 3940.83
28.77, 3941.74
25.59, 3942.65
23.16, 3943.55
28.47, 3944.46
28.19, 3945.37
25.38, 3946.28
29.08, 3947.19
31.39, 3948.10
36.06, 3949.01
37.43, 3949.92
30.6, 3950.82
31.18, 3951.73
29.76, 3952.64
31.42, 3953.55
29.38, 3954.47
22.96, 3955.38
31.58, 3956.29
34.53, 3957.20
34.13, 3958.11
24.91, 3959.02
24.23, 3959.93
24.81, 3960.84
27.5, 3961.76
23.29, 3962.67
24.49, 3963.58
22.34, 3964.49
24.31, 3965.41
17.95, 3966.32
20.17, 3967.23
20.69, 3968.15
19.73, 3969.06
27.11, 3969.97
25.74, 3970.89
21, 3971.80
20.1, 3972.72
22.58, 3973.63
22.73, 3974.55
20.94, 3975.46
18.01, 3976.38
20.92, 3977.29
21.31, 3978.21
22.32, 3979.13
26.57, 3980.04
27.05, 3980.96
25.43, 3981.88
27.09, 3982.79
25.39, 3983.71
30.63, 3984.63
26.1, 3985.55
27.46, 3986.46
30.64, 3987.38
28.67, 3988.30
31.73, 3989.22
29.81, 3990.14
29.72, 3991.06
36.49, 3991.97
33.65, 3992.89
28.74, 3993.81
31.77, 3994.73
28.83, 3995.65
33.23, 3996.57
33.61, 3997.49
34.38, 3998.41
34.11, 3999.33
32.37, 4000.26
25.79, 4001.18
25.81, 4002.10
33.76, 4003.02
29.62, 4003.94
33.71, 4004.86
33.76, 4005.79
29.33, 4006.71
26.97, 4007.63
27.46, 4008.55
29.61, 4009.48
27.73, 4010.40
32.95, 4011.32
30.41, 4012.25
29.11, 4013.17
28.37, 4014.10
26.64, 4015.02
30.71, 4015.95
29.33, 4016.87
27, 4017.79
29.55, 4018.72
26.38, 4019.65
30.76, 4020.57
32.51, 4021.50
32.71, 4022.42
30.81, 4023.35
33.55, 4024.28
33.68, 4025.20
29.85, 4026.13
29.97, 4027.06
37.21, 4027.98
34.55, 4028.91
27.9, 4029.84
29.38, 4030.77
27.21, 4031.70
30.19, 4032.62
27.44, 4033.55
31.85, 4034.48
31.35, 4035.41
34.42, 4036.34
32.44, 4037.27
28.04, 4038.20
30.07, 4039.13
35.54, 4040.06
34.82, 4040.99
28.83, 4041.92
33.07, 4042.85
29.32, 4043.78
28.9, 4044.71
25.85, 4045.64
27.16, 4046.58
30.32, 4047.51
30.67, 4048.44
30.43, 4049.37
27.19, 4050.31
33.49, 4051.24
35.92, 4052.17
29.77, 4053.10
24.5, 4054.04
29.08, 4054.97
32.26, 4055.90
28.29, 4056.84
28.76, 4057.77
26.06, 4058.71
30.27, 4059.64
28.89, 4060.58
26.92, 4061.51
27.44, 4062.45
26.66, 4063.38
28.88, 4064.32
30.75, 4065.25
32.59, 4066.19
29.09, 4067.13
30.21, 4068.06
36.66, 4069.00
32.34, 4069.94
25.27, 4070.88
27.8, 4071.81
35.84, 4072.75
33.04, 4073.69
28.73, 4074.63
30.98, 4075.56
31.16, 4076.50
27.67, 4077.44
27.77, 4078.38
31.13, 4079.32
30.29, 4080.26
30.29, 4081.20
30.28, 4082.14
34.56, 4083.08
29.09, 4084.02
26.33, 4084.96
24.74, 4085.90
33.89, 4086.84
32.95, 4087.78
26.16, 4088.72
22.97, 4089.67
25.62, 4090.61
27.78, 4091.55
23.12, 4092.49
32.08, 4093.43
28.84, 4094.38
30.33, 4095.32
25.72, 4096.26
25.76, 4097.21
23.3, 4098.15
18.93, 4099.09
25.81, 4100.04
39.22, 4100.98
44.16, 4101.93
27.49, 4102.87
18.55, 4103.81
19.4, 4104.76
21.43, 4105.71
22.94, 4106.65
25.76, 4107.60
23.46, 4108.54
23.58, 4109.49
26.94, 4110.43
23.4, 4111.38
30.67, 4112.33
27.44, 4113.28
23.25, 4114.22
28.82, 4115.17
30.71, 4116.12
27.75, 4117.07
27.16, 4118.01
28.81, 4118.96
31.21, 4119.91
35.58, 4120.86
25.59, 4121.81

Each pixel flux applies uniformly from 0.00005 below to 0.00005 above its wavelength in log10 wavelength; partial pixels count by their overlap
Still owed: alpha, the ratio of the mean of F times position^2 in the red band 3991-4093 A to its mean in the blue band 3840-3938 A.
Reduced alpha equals 1.23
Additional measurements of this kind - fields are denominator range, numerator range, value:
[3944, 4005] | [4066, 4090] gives 1.15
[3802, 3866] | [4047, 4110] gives 1.22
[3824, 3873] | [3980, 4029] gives 1.25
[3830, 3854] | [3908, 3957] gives 1.24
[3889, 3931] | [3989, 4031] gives 1.23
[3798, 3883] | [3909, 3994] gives 1.07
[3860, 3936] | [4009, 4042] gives 1.24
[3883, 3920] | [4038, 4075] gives 1.27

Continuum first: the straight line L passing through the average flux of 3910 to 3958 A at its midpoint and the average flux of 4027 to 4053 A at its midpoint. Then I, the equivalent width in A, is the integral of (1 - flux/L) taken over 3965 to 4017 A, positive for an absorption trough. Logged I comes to 3.8 A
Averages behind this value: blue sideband 28.3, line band 27.6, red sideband 30.8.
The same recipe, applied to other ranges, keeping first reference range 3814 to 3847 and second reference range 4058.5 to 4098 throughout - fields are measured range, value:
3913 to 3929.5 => -0.8 A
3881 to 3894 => 2.1 A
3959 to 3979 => 3.4 A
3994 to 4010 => -1.8 A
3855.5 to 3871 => -3.1 A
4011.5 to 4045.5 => -2.9 A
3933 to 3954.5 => -1.8 A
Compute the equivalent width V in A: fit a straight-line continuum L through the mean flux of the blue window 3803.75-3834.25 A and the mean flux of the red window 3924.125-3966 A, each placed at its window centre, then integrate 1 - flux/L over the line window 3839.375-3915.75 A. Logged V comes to 2.7 A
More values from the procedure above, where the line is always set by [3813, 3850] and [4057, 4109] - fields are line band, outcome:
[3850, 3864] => -2.8 A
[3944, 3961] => -2.3 A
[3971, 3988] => 1.6 A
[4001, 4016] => -1.3 A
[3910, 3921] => -1.6 A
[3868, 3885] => -1.8 A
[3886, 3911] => 0.7 A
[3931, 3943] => -0.4 A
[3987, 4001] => -2.4 A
